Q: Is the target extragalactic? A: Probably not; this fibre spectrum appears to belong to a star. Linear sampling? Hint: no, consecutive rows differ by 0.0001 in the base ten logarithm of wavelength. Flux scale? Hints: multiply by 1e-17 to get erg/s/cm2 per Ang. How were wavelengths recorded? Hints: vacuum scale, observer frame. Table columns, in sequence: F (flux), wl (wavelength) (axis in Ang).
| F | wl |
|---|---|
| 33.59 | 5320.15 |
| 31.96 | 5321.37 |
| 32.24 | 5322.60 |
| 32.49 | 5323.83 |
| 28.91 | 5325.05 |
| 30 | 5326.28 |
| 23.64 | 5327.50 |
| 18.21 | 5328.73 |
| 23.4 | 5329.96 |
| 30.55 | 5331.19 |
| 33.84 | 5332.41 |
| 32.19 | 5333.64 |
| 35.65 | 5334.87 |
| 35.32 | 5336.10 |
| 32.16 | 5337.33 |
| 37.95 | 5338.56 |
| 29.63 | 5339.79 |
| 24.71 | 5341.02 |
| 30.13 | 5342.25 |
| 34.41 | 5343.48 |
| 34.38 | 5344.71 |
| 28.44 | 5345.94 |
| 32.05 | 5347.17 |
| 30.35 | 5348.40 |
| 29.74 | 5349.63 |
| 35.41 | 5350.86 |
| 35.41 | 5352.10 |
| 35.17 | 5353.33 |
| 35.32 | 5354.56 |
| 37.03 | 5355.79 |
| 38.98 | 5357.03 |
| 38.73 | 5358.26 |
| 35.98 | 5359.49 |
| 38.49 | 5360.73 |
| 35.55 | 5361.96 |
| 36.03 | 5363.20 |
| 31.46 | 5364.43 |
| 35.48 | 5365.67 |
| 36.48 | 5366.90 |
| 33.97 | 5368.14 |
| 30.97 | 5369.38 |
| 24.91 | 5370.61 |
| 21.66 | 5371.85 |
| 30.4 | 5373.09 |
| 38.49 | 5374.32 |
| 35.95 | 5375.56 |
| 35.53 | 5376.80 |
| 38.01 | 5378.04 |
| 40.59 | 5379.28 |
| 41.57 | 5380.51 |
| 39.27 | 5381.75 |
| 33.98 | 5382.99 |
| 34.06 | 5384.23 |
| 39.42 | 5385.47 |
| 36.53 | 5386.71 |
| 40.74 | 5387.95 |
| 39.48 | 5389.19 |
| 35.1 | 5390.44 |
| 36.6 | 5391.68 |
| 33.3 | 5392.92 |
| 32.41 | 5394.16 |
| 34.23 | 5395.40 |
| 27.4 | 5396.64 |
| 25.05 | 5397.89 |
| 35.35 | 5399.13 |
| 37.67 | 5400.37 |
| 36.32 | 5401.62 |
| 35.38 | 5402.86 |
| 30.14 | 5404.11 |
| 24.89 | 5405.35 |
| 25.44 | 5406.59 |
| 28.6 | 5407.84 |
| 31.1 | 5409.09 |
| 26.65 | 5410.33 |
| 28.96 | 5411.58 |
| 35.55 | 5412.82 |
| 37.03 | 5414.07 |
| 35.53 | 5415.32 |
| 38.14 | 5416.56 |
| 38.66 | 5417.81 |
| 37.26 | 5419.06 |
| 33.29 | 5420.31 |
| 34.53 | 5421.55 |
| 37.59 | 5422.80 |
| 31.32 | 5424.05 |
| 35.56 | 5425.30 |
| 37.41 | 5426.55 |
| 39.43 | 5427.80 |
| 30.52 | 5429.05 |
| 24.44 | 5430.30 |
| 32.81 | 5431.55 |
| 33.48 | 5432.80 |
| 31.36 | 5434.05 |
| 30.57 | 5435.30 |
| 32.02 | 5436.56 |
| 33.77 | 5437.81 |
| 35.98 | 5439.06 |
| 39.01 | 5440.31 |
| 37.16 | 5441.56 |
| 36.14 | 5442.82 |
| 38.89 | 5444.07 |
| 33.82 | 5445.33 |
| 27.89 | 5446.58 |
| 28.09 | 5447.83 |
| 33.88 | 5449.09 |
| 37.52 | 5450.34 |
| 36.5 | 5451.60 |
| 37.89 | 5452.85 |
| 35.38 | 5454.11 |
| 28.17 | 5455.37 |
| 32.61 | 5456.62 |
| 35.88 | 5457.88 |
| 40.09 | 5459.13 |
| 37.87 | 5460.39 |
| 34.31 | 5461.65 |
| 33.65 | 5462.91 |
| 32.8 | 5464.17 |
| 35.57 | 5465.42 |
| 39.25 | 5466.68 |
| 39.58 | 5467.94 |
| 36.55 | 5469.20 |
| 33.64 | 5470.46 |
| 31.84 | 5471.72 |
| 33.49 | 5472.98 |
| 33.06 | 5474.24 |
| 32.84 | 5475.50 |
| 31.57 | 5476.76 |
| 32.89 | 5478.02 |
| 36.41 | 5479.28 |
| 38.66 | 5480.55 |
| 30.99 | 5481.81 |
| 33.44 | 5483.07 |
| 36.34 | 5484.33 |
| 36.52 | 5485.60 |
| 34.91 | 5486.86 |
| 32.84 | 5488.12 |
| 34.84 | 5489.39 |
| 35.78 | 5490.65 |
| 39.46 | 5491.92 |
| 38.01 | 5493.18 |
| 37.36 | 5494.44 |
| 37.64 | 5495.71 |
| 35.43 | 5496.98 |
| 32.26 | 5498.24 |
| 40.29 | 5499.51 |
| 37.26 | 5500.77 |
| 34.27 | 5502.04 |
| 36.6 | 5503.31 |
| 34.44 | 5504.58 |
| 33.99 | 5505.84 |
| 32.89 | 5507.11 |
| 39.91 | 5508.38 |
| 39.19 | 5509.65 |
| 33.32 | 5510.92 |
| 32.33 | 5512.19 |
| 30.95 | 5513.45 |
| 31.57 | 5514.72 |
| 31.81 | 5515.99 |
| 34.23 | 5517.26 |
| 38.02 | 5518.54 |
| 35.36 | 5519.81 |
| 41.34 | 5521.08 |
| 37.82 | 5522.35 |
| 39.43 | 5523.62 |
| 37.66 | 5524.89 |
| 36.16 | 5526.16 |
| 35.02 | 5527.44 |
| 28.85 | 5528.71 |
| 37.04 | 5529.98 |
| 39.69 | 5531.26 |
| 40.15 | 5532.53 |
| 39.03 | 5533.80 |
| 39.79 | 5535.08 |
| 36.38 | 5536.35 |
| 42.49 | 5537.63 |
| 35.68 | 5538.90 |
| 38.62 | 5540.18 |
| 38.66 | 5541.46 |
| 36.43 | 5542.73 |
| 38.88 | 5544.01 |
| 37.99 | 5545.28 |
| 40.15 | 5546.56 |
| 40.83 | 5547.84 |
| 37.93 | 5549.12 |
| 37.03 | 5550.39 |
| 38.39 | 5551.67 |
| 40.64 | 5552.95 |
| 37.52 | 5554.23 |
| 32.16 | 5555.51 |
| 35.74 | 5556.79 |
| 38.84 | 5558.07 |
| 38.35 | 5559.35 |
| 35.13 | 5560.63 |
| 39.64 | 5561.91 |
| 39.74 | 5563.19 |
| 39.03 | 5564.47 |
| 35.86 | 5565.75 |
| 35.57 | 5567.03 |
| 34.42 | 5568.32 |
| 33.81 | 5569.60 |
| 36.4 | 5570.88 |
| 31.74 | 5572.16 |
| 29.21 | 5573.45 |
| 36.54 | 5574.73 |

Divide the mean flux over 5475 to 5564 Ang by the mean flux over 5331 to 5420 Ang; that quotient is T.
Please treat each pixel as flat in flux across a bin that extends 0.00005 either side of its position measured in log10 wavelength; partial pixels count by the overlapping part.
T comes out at 1.1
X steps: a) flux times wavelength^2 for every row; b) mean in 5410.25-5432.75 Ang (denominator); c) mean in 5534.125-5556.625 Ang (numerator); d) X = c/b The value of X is 1.16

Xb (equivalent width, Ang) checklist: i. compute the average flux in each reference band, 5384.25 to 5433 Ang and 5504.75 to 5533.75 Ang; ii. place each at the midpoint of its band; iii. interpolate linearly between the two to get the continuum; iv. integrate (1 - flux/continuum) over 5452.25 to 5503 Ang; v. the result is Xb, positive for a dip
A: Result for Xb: -0.4 Ang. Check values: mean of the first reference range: 33.7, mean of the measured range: 35.3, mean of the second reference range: 35.8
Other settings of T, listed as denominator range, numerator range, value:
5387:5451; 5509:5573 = 1.10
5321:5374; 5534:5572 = 1.17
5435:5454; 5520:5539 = 1.09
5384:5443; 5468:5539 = 1.06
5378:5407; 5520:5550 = 1.10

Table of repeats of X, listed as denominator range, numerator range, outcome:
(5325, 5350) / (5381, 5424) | 1.15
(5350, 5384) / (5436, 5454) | 1.02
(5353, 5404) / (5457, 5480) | 1.03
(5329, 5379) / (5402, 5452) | 1.03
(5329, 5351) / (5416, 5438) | 1.12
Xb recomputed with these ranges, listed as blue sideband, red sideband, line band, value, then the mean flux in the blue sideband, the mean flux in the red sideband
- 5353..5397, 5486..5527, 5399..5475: 3.3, 35.3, 35.9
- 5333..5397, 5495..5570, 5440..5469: 0.3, 34.4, 36.8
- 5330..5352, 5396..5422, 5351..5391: -4.2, 32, 32.5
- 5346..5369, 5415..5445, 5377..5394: -1.2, 34.9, 34.8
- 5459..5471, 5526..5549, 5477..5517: 1.9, 36.2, 37.9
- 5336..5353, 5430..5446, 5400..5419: 0.4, 32.1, 34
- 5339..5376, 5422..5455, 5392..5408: 1.1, 33.2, 34.1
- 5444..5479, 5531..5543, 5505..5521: 1.1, 34.4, 38.7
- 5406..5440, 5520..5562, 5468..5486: 0.5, 33.3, 37.8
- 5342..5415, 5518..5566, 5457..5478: 0.6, 33.9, 37.8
